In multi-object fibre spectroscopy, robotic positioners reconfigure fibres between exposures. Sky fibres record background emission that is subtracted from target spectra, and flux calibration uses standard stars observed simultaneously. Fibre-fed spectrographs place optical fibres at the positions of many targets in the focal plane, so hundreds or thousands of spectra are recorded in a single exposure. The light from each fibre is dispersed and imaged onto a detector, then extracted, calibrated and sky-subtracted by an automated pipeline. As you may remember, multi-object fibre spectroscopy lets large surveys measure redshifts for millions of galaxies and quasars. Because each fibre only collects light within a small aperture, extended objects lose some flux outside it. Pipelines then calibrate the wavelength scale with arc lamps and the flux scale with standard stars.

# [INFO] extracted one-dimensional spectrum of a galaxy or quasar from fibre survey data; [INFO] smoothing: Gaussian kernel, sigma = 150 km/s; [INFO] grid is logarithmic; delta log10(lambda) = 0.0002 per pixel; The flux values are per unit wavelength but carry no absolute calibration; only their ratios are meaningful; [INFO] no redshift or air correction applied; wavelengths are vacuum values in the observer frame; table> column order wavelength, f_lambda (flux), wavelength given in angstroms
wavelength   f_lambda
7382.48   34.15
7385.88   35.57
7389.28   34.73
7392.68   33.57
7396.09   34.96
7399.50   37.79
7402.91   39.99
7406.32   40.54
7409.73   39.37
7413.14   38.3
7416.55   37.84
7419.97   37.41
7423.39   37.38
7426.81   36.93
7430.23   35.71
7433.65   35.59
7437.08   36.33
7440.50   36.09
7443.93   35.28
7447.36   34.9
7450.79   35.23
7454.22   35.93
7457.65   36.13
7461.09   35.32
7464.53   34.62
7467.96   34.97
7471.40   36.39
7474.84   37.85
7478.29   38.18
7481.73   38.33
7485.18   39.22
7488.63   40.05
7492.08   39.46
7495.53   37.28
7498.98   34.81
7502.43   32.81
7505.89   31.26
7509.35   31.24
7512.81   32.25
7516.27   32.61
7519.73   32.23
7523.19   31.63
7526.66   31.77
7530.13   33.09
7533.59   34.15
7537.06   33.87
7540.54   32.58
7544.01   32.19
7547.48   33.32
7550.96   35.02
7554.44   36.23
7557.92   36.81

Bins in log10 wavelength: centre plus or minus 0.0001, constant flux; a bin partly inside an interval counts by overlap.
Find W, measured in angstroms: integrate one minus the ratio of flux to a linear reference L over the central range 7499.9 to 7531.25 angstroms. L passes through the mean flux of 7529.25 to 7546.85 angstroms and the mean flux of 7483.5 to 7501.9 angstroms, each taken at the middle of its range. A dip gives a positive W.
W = 2.9 angstroms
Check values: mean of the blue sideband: 37.8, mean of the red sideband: 33.2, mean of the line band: 32.1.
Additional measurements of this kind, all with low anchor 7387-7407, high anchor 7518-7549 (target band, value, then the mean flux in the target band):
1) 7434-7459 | -0.3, 35.7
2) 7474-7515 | -2.5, 36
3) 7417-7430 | -0.4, 37.1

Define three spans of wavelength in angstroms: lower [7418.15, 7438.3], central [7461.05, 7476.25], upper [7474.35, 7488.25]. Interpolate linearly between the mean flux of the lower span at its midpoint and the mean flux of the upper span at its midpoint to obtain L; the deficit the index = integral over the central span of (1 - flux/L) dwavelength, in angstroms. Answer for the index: 0.9 angstroms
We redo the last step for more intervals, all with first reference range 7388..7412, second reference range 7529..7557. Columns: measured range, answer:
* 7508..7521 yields 0.94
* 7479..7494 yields -1.66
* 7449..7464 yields 0.18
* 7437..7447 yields 0.18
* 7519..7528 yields 0.67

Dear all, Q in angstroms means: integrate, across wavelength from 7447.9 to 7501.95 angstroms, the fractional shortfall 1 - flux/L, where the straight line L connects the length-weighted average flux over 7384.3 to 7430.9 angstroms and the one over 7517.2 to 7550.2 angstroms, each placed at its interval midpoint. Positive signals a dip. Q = -3.01 angstroms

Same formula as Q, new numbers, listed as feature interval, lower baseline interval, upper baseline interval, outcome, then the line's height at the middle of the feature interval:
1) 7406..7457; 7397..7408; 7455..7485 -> 1.74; 38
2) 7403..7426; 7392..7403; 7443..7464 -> -1.57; 36.1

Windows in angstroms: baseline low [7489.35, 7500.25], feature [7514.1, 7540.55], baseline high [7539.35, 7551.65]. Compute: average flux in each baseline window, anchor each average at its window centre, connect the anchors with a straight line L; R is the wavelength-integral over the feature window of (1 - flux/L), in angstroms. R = 1.5 angstroms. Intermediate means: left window 37.6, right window 33.2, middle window 32.7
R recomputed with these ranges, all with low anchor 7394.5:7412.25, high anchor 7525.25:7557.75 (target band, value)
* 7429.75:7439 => 0.39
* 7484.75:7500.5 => -1.18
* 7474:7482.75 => -0.53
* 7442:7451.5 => 0.48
